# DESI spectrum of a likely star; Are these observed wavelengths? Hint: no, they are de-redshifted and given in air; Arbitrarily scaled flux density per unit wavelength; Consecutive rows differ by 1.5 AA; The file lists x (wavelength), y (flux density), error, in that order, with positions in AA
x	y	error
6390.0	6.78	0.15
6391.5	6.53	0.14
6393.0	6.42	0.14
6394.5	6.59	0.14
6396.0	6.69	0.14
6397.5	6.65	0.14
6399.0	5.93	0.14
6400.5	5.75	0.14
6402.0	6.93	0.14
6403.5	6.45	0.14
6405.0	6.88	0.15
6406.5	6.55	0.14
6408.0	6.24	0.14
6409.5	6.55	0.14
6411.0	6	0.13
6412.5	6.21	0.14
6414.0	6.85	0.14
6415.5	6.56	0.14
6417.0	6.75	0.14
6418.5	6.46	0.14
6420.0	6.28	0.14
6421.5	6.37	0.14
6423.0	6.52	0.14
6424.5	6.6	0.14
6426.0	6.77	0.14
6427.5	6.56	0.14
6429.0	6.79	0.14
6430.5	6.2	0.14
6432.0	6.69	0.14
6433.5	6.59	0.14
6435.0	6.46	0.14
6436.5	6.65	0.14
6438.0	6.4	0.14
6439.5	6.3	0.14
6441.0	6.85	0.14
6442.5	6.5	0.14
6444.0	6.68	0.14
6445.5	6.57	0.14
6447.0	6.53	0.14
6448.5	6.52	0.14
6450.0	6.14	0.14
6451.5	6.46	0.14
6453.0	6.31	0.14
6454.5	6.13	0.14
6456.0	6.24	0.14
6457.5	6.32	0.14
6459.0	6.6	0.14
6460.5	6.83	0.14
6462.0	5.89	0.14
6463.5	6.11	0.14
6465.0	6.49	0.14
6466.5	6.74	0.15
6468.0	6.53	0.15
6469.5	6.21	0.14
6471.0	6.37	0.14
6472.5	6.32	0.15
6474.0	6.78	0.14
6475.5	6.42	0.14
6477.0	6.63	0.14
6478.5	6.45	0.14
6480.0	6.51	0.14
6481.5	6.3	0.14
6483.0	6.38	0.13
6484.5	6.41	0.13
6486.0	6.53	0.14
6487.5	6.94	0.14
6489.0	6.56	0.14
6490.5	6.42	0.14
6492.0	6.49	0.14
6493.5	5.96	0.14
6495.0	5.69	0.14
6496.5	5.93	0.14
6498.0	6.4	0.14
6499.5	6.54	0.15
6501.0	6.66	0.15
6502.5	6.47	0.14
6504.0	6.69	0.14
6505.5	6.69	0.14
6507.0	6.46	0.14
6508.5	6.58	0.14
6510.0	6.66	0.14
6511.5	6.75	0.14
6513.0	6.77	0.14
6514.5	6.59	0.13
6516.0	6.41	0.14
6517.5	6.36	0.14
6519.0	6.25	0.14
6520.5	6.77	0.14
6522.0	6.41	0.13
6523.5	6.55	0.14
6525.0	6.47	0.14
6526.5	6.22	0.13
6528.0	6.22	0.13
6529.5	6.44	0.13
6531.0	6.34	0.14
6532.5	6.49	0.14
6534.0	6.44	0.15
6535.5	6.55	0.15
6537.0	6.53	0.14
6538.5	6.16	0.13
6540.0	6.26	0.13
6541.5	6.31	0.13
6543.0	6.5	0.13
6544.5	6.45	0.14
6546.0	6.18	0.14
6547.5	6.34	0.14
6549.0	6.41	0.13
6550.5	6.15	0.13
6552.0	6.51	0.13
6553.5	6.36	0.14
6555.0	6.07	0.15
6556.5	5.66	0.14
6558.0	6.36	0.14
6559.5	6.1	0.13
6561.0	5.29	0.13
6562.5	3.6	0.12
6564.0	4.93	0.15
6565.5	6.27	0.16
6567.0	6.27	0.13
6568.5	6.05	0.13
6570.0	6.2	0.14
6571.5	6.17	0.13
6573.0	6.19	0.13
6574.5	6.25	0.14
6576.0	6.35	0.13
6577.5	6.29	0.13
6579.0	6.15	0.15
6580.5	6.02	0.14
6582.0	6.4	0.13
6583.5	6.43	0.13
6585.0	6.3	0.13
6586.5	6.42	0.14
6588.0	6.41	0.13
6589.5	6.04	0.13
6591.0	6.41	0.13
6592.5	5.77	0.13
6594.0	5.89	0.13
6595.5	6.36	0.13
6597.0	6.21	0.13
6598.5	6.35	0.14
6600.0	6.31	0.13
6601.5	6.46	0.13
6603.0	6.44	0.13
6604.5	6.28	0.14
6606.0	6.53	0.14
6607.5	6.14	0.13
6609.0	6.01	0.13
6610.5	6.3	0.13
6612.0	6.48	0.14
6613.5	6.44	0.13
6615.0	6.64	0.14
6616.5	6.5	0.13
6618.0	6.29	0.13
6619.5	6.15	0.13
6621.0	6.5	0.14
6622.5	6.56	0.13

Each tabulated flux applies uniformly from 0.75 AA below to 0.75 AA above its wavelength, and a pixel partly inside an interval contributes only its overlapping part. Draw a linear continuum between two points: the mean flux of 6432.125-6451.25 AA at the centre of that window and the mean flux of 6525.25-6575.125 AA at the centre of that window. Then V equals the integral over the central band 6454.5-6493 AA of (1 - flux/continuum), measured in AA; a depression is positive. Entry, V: -0.27 AA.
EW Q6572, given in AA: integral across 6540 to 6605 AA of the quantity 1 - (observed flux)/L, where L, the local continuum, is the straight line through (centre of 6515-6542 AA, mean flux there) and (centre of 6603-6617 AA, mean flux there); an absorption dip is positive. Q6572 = 2.5 AA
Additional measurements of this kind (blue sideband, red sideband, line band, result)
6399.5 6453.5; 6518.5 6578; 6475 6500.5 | -0.2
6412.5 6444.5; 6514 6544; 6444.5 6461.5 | 0.3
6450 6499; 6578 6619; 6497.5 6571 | 0.6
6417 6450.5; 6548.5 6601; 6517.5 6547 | -0.8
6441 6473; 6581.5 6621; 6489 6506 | 0.1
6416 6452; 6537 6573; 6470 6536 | -2.2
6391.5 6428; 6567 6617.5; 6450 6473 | 0.2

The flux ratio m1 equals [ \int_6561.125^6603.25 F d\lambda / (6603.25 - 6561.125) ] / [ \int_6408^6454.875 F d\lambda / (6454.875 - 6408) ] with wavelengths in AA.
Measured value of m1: 0.94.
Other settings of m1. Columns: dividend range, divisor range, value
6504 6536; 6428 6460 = 1.00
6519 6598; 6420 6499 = 0.96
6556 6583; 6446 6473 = 0.93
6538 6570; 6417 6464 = 0.93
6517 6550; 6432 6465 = 0.99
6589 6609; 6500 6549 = 0.96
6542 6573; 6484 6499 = 0.95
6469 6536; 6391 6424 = 1.00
